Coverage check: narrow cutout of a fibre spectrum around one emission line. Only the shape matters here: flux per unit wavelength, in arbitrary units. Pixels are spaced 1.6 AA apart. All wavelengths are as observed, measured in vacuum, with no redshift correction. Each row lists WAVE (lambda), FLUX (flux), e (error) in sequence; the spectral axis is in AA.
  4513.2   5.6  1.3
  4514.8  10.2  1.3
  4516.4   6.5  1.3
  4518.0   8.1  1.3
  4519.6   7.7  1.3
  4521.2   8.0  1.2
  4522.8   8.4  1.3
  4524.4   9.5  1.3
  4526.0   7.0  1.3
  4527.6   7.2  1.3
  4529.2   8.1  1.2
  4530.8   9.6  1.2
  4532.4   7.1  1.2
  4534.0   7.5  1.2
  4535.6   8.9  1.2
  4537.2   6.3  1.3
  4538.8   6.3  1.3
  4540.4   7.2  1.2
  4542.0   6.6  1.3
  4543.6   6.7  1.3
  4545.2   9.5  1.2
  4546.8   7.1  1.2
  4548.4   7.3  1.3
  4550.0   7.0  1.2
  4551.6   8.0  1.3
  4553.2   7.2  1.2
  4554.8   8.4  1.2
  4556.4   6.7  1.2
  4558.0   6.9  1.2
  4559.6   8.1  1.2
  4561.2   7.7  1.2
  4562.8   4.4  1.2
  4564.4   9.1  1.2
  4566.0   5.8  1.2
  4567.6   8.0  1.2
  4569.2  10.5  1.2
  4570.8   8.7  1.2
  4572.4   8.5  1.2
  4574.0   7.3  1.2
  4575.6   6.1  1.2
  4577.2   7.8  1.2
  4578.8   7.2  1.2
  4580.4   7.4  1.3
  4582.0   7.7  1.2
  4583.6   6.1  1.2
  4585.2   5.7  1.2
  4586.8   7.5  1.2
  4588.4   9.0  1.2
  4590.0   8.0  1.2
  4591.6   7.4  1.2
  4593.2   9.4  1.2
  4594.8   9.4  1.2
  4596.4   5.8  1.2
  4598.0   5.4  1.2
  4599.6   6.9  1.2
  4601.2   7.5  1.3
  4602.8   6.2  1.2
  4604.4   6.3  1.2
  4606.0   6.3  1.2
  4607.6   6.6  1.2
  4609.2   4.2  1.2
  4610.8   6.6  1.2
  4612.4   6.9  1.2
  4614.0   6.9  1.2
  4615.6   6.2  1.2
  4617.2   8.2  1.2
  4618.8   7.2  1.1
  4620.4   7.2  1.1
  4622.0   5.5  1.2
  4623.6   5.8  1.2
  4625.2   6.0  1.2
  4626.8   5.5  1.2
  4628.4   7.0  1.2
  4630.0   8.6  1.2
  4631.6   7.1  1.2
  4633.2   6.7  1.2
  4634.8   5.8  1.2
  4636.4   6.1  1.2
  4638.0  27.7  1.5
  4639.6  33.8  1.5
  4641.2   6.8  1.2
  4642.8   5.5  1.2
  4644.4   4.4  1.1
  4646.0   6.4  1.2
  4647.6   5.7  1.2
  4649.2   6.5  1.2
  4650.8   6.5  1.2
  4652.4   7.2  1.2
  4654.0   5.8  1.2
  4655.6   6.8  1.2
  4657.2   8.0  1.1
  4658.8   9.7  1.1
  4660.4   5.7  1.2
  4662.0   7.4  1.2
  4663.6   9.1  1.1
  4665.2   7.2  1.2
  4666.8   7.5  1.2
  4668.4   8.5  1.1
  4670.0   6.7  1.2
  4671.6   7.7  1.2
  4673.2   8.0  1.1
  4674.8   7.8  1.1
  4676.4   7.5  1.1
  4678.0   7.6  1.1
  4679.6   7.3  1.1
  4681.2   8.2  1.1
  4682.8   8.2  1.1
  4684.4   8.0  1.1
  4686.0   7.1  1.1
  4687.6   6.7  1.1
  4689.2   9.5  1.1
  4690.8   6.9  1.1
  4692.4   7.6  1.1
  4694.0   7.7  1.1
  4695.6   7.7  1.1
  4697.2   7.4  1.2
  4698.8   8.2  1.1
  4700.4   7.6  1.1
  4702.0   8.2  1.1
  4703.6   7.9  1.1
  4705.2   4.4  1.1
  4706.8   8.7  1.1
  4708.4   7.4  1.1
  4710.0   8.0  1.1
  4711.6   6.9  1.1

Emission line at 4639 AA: H-gamma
